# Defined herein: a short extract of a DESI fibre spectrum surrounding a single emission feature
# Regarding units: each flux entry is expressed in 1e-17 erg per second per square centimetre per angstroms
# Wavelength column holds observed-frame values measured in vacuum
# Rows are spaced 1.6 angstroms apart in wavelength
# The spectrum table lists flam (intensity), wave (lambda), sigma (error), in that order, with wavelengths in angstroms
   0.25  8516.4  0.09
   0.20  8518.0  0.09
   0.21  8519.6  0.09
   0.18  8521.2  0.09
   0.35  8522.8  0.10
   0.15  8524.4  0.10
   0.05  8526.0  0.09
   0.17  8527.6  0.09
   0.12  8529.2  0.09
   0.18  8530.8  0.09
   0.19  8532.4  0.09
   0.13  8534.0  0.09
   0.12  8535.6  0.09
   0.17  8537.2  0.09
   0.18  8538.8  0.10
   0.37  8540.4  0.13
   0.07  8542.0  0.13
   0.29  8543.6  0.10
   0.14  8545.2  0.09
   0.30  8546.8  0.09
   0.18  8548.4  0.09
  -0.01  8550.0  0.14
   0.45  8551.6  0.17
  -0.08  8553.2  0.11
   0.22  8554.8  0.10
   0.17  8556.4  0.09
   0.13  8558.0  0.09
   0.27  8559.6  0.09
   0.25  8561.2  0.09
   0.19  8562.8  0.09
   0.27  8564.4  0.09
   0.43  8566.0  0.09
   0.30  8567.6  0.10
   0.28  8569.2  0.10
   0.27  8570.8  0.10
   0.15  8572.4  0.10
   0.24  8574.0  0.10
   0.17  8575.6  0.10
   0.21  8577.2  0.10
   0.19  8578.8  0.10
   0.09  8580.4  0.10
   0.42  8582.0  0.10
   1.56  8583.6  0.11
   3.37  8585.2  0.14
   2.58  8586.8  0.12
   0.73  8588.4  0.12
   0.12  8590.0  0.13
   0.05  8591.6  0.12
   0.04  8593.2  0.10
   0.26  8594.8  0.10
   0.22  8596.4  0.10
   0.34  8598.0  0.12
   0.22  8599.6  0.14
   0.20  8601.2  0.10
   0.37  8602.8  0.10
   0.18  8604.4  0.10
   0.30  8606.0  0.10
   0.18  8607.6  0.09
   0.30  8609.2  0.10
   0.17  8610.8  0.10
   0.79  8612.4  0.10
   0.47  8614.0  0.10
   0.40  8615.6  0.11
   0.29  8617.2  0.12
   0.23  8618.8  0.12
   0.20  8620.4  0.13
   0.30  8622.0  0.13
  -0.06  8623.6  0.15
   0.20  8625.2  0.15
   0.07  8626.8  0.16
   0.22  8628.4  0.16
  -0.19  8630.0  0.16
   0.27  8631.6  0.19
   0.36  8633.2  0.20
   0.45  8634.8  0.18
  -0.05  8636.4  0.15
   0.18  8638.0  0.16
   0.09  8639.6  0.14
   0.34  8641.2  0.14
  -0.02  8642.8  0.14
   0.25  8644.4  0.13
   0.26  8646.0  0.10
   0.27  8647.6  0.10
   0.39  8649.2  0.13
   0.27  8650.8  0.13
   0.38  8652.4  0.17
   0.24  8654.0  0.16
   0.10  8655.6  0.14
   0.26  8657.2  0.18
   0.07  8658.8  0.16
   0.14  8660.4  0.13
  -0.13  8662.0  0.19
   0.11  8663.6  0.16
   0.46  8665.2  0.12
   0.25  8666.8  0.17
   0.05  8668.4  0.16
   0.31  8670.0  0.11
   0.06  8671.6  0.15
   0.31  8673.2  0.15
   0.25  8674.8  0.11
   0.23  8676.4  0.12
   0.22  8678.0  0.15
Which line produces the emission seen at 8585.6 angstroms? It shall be Halpha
